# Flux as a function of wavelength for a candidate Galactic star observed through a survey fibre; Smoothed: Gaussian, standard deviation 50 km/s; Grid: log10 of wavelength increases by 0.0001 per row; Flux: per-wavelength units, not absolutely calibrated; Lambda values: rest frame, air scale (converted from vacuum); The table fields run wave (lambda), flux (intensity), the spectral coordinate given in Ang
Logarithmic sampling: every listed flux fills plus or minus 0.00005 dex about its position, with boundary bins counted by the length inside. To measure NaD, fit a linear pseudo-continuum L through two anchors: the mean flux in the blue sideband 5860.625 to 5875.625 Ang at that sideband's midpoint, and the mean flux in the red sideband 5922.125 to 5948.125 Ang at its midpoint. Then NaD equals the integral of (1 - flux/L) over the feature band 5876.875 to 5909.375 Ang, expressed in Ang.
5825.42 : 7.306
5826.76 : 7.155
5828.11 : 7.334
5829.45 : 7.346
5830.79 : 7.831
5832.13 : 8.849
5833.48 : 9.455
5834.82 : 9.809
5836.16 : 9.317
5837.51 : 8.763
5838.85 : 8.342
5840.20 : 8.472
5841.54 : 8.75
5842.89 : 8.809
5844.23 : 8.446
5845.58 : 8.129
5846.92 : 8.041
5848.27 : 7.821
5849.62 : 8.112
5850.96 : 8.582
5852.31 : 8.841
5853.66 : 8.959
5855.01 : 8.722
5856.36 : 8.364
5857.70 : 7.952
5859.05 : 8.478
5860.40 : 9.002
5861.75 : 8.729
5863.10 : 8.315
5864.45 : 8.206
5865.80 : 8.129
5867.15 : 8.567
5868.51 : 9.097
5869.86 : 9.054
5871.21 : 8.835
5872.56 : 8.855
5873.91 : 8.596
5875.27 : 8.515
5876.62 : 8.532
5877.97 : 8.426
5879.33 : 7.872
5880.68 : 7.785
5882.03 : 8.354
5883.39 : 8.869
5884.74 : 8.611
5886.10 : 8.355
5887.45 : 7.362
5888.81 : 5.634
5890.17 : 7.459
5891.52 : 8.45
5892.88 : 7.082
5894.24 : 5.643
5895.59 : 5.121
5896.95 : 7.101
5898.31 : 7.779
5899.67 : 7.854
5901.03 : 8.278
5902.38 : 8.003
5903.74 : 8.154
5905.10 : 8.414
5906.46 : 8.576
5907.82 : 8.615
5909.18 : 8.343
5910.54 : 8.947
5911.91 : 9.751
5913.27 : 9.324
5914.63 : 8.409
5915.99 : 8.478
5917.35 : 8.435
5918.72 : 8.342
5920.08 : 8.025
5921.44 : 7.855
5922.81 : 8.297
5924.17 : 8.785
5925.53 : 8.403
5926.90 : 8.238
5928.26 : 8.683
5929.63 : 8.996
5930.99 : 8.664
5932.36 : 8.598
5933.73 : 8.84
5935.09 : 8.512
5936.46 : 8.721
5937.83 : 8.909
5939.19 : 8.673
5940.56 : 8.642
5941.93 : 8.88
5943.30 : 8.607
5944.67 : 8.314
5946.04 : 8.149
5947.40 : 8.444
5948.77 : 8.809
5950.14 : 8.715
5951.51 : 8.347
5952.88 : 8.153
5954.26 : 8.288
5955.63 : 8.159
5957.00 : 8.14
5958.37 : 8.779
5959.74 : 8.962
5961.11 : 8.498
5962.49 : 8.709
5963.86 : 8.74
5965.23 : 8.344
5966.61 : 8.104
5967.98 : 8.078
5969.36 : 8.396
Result 3.3 Ang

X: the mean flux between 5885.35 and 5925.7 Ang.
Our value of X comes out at 7.97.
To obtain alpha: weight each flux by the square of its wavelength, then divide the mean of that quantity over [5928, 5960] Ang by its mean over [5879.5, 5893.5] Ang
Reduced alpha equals 1.12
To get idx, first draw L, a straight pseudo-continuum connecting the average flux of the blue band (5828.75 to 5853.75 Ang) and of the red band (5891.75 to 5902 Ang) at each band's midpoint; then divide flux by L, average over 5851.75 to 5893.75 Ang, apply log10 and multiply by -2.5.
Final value -0.08 mag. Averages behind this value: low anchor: 8.55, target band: 8.31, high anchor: 7.08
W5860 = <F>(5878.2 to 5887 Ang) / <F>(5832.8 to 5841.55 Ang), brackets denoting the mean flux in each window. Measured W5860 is 0.9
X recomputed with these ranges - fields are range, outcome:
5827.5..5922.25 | 8.28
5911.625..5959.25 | 8.55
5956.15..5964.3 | 8.63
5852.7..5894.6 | 8.24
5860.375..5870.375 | 8.6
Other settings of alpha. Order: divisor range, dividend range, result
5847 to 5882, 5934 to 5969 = 1.03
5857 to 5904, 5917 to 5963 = 1.08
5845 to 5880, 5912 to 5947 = 1.03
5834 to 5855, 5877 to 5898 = 0.88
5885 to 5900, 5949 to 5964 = 1.22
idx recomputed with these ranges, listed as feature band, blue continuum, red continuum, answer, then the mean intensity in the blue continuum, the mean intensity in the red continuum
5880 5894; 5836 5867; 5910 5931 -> 0.108 mag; 8.48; 8.6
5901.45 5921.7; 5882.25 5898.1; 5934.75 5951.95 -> -0.095 mag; 7.29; 8.6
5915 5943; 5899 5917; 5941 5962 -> -0.004 mag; 8.55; 8.49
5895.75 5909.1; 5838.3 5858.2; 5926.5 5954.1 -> 0.071 mag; 8.43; 8.59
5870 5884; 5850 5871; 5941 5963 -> 0.012 mag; 8.6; 8.5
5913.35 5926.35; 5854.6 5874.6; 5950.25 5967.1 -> 0.016 mag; 8.59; 8.45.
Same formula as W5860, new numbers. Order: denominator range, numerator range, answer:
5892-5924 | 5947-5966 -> 1.06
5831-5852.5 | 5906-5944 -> 1.00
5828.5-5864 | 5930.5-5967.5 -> 1.00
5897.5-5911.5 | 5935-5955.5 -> 1.03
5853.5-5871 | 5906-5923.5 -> 1.00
